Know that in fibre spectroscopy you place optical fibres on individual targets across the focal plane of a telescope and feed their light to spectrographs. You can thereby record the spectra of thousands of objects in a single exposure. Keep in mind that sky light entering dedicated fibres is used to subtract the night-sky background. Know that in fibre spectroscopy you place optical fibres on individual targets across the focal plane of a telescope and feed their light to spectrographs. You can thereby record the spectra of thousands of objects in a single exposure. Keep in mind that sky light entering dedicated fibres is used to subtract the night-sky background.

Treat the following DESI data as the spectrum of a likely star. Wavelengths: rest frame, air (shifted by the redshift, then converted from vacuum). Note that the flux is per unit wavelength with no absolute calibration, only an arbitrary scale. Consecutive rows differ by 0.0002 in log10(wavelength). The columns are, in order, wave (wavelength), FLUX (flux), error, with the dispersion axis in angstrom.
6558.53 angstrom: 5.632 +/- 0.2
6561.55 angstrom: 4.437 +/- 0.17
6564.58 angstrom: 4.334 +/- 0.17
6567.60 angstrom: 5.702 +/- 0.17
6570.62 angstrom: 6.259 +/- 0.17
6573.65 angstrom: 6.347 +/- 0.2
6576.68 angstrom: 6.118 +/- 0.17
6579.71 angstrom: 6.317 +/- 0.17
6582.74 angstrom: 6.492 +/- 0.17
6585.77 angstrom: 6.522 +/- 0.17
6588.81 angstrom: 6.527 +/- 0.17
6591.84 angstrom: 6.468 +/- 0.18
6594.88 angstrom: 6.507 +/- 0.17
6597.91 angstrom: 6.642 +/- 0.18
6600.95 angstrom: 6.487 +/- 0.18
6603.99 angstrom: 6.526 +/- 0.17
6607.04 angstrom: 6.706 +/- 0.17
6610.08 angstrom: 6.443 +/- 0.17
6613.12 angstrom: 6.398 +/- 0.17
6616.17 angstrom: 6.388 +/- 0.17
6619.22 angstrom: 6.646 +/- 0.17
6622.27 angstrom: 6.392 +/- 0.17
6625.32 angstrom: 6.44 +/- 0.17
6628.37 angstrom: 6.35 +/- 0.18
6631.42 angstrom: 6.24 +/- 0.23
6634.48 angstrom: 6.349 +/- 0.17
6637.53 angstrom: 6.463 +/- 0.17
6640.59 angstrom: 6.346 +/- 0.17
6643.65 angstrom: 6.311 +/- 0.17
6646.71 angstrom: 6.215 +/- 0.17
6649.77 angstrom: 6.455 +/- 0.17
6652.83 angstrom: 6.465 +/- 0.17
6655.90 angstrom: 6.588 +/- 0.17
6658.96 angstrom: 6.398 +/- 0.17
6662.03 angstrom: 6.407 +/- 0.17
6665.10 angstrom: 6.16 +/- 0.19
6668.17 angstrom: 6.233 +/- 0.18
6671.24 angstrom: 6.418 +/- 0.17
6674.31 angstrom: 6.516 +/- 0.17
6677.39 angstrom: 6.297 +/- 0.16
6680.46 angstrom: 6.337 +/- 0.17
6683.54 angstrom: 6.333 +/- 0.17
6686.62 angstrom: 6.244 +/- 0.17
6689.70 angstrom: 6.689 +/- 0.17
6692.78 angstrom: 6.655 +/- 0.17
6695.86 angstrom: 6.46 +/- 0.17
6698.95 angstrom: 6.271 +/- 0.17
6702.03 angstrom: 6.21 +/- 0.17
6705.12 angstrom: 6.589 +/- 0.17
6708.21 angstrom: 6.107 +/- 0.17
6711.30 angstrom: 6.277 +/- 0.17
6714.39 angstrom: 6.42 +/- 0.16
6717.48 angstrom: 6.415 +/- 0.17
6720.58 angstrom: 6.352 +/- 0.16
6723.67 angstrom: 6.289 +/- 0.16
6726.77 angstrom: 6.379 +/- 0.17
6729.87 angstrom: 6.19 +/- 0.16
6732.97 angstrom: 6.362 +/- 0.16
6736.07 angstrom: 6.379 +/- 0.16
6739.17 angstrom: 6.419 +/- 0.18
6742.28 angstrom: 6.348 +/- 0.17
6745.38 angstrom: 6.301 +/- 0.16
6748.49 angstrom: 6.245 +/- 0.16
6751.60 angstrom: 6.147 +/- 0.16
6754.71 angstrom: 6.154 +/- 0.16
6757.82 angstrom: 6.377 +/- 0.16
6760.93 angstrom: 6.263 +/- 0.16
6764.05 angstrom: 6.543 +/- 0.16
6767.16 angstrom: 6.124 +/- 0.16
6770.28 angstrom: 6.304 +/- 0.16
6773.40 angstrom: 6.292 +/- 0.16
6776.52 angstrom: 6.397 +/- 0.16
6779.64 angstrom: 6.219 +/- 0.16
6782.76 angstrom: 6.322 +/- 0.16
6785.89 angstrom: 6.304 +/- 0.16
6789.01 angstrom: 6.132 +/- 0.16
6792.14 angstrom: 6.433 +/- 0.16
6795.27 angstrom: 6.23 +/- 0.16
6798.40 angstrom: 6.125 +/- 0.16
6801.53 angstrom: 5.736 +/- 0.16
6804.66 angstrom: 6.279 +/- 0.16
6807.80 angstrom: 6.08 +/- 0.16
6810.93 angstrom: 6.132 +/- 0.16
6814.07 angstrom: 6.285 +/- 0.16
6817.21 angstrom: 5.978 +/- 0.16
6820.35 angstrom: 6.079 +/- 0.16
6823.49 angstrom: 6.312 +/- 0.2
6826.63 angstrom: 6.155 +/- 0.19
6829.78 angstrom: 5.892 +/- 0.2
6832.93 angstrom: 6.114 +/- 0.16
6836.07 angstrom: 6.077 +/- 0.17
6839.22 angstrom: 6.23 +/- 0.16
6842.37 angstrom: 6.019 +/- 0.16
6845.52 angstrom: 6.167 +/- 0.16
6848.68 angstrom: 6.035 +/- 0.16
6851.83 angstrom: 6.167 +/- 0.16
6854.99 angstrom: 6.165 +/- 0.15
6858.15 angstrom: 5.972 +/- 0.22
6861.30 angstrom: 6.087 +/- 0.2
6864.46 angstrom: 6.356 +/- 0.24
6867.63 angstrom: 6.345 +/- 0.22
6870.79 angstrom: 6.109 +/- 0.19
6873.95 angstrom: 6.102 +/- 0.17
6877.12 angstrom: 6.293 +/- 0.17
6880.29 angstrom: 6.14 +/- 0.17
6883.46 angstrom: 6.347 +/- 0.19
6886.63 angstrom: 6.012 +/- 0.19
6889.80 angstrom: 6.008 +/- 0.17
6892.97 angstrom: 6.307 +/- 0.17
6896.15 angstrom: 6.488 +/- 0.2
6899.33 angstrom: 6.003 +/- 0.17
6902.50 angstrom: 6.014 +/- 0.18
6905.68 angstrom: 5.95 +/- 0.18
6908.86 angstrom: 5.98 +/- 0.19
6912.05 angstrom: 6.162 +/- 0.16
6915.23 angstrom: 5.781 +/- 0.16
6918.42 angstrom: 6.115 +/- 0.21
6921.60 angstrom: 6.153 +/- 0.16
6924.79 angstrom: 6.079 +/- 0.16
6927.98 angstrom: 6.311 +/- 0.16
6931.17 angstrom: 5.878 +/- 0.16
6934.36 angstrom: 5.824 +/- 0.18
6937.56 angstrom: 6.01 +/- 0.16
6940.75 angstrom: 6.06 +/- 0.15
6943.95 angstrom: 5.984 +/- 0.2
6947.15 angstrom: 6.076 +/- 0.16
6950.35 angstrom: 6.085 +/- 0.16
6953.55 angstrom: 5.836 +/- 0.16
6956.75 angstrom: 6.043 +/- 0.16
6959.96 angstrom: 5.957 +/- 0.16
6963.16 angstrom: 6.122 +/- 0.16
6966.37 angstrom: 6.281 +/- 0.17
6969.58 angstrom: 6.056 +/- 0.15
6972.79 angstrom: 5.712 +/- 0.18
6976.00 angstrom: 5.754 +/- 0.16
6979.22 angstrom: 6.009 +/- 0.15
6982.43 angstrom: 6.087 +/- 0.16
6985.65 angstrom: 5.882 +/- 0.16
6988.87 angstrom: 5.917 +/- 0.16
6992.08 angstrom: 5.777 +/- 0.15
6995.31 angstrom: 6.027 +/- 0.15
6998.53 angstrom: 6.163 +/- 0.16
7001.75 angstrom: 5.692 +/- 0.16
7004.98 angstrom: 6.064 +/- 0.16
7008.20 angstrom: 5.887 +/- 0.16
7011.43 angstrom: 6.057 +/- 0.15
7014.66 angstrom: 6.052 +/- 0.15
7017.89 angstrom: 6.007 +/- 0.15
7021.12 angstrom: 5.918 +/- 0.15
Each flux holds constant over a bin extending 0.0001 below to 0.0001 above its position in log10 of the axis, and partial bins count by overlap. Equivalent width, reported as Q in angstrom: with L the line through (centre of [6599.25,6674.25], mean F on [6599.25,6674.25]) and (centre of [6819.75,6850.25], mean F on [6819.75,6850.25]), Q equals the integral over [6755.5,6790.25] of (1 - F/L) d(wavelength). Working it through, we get -0.52 angstrom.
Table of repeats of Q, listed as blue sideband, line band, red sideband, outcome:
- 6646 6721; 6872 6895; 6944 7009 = -0.3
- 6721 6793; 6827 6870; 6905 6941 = 0.2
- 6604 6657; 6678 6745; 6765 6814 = -0.5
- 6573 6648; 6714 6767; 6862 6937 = -0.3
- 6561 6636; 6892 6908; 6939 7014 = -0.3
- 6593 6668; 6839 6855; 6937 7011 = 0.1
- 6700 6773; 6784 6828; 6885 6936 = 0.4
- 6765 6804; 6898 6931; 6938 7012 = 0.1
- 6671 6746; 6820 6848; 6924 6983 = 0.3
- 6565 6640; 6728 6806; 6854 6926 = -0.4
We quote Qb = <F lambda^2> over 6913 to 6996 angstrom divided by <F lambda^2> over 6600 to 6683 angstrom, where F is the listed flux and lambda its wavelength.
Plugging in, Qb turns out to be 1.03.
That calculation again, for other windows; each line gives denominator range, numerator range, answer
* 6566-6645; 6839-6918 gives 1.04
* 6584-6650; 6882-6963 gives 1.03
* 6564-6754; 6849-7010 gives 1.03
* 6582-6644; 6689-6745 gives 1.02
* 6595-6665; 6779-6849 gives 1.01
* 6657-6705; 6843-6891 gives 1.02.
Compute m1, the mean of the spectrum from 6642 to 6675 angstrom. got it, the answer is 6.38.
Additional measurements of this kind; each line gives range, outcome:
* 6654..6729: 6.38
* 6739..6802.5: 6.26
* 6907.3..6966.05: 6.03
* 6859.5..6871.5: 6.23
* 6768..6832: 6.18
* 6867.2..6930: 6.13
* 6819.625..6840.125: 6.12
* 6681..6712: 6.38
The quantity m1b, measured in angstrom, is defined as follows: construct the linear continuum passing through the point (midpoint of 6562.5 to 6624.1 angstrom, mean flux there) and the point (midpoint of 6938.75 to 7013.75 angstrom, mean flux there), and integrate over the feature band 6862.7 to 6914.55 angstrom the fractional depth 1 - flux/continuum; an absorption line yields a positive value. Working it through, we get -0.9 angstrom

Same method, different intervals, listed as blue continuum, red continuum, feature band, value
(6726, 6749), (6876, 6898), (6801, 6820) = 0.5 angstrom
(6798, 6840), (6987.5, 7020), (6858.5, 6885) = -0.6 angstrom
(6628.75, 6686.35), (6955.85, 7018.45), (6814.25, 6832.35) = 0.2 angstrom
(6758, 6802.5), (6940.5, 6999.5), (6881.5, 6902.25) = -0.3 angstrom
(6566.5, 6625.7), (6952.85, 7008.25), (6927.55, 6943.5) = 0.1 angstrom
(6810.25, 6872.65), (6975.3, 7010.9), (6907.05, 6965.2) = -0.1 angstrom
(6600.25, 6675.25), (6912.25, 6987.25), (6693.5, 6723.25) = -0.1 angstrom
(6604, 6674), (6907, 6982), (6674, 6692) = -0.2 angstrom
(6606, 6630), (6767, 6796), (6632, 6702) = 0.3 angstrom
